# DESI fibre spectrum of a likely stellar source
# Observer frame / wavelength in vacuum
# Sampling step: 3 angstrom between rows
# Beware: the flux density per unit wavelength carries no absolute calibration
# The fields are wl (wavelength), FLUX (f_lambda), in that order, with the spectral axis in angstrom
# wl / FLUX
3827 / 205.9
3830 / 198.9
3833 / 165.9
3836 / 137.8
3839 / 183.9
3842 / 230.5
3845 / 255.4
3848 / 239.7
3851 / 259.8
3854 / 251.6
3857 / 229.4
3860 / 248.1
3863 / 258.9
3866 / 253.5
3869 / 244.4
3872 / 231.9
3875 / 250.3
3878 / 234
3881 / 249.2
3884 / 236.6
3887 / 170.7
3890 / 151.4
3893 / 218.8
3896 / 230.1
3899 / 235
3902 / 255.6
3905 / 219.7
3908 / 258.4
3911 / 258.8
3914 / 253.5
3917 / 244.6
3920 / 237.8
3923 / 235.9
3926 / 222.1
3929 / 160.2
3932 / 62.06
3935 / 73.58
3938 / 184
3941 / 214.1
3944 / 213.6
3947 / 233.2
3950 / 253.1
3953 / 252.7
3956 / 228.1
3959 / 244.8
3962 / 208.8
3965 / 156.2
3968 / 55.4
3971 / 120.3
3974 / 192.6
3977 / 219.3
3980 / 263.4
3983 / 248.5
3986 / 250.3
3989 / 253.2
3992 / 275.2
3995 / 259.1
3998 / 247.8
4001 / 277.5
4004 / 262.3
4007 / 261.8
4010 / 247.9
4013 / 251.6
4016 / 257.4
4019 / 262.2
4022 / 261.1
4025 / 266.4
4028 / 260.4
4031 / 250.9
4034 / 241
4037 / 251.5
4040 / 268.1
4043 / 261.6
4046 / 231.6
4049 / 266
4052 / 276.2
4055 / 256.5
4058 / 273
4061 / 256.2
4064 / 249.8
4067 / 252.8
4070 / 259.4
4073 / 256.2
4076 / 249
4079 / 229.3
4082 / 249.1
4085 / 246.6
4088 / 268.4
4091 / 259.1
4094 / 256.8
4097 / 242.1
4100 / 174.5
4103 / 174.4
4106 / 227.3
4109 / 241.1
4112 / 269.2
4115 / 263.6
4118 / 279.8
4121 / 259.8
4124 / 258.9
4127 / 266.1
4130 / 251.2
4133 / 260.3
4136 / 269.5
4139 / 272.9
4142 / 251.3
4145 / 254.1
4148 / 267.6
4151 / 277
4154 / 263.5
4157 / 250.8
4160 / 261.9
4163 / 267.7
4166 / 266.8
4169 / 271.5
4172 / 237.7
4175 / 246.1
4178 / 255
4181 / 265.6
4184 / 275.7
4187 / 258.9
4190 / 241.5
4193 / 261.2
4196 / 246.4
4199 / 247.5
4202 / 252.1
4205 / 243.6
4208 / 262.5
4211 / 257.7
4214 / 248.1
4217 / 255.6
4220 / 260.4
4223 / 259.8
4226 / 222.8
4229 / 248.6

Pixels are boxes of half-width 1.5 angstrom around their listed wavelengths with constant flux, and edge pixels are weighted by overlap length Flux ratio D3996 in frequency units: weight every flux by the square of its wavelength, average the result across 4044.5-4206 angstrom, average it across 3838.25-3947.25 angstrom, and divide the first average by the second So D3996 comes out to 1.29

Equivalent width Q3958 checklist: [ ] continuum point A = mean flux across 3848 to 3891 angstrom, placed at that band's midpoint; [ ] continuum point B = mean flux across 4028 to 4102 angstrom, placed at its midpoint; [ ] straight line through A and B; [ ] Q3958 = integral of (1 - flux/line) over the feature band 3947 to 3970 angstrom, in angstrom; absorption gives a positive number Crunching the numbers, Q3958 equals 4.0 angstrom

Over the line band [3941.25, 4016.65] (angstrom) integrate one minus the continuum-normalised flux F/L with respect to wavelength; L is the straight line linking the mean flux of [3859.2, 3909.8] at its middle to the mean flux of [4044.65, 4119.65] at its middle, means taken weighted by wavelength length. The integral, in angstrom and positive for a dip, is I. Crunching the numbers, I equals 3.5 angstrom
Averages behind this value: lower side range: 232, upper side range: 248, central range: 229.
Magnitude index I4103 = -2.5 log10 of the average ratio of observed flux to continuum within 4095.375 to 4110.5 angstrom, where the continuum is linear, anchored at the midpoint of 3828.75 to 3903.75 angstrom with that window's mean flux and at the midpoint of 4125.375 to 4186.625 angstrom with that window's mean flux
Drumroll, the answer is 0.199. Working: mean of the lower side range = 225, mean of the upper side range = 262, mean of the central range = 212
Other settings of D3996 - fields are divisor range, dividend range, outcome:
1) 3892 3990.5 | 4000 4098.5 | 1.28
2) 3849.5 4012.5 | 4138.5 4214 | 1.30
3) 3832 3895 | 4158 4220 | 1.34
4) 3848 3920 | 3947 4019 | 1.03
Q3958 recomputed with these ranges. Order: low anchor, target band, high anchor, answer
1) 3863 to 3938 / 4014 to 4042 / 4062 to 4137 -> -2.45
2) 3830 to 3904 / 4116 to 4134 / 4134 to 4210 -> -0.65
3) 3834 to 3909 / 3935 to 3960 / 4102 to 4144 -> 1.92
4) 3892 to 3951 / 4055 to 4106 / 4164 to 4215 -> -1.19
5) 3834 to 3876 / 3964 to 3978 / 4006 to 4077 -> 5.76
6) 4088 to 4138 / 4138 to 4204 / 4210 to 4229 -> -2.45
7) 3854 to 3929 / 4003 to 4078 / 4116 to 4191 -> -2.33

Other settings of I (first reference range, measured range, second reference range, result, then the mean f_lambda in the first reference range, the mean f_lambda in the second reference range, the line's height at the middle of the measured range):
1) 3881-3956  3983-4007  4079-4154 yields -3.4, 213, 251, 228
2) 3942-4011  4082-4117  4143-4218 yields 0.8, 227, 257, 245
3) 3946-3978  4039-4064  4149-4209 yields -4.4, 196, 258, 221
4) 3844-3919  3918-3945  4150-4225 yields 6.9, 237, 257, 241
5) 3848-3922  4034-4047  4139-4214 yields -0.2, 237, 258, 248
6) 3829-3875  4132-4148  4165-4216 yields -0.7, 227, 255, 251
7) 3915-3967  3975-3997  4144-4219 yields -4.2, 201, 257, 211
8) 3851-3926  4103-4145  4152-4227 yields -0.8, 236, 256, 251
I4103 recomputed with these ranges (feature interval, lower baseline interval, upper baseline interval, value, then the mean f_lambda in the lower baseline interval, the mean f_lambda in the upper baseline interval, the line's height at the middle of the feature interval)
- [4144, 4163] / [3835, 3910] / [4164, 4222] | -0.04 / 230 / 256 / 252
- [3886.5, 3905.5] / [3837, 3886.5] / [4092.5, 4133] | 0.12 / 239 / 244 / 239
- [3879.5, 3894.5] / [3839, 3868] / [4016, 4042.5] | 0.20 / 244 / 258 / 247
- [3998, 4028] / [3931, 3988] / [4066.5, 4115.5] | -0.21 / 195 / 242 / 214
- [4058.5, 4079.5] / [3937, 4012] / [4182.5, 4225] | -0.07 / 225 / 255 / 237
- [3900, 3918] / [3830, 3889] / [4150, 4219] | -0.08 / 227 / 257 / 231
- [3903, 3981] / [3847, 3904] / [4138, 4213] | 0.18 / 234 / 258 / 239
